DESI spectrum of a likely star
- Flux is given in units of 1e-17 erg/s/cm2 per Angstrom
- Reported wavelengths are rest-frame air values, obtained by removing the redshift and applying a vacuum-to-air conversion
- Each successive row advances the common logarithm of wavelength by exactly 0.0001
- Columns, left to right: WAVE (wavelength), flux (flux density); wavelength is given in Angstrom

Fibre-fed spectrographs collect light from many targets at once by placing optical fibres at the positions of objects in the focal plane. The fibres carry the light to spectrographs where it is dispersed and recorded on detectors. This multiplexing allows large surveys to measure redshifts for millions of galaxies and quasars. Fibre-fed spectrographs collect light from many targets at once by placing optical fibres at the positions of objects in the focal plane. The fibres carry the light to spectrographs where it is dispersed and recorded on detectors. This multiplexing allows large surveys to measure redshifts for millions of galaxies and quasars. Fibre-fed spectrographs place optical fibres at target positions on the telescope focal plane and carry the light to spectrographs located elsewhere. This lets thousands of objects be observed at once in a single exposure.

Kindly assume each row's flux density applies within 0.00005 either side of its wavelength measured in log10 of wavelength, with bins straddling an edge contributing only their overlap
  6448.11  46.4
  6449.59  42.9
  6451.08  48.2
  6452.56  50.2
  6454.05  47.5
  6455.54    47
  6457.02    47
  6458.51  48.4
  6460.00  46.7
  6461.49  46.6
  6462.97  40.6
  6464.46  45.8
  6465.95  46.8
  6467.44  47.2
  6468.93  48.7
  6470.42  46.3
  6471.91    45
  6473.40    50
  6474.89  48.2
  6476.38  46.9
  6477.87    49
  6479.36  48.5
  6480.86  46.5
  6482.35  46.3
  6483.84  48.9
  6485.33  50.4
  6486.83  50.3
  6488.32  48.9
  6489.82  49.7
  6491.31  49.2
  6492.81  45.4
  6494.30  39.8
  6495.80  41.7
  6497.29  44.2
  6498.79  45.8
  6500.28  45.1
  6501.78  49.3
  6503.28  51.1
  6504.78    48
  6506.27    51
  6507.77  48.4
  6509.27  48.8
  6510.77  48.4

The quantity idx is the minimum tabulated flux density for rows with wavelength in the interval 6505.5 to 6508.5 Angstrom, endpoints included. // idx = 48.4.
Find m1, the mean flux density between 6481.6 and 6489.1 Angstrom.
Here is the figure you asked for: 49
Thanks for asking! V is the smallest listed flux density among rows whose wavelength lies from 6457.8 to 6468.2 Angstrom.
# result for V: 40.6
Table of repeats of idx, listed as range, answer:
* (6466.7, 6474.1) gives 45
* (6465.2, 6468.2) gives 46.8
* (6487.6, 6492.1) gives 48.9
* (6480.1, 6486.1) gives 46.3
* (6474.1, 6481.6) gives 46.5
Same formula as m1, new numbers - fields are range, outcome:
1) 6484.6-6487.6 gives 50.3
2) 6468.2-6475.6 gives 47.6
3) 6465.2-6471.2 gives 47.2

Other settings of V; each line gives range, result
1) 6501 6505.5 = 48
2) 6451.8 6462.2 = 46.6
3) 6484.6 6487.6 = 50.3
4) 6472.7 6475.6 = 48.2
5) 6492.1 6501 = 39.8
